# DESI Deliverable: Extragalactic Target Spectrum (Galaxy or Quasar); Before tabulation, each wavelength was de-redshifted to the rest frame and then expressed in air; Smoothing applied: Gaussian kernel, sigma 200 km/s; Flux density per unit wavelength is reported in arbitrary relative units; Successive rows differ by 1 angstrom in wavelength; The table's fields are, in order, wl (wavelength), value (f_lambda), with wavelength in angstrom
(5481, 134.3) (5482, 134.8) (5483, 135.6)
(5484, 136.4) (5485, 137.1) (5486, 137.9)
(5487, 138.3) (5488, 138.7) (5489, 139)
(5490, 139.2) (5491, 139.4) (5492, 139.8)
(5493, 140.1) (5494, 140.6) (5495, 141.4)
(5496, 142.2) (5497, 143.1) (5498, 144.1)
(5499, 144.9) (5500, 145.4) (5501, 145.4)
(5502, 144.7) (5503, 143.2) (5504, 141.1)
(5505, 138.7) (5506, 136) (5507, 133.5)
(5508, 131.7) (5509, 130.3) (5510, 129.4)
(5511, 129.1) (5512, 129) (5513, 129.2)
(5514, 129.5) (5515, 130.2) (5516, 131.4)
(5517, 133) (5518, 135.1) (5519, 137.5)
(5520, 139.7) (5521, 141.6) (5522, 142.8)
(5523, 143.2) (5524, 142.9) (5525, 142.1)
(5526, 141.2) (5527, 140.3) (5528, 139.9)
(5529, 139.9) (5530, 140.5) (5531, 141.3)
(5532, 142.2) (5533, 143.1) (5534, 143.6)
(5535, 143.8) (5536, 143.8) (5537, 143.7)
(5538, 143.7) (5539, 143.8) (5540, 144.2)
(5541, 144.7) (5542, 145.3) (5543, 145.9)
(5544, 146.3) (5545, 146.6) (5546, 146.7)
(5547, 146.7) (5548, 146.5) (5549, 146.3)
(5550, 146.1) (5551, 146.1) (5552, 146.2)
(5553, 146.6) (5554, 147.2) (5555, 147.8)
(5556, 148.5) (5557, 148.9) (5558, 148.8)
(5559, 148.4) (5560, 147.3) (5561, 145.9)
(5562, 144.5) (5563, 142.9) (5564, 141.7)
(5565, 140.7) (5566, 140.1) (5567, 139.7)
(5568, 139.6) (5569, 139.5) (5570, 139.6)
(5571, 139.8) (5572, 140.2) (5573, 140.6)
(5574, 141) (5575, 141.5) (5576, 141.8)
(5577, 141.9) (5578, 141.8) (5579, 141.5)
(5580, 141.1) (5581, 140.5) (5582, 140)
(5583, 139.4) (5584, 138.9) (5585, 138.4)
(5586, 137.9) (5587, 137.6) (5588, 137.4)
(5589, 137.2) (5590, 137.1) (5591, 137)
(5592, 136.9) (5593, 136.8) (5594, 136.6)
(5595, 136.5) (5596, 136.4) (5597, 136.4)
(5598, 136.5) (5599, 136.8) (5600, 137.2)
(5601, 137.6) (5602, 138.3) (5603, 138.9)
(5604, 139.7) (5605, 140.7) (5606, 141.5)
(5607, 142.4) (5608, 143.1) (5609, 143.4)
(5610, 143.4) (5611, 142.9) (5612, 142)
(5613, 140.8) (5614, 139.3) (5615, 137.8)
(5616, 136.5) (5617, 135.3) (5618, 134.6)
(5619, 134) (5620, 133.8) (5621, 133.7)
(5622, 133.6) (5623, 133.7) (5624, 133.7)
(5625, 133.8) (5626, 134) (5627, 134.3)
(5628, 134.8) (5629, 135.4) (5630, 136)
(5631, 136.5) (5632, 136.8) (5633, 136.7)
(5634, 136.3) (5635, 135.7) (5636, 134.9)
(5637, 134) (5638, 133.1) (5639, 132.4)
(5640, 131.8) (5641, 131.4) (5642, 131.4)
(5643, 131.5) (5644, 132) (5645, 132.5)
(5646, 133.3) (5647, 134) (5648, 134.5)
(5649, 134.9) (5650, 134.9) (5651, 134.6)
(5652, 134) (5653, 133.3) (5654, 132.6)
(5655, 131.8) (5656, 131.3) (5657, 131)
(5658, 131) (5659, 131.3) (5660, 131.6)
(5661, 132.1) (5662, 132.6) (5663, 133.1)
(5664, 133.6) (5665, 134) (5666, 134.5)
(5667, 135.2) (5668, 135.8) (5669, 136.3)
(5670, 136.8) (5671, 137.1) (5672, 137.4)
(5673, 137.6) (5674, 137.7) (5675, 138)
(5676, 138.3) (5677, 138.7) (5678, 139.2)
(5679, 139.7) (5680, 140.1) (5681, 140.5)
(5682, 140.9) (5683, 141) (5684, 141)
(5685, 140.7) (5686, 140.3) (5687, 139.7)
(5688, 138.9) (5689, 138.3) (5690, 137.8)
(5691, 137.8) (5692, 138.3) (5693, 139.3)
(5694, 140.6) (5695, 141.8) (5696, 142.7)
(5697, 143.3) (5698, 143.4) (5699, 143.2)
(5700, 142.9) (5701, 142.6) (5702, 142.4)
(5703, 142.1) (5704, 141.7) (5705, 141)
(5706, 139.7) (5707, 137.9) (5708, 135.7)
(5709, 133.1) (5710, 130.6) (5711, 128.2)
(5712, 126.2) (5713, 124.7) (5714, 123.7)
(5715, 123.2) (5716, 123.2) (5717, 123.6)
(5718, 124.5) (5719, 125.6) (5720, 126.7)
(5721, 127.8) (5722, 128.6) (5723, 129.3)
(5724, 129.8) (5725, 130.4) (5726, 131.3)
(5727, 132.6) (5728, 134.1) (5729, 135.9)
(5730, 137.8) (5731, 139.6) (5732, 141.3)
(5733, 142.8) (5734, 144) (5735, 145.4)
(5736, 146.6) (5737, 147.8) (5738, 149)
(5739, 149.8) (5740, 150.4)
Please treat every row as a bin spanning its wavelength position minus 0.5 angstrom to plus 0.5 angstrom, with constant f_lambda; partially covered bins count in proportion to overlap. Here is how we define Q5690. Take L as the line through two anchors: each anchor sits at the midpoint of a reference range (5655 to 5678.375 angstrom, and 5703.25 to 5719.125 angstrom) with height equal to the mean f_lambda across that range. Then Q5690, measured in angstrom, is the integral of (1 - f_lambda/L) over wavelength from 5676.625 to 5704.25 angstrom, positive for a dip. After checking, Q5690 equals -1.70 angstrom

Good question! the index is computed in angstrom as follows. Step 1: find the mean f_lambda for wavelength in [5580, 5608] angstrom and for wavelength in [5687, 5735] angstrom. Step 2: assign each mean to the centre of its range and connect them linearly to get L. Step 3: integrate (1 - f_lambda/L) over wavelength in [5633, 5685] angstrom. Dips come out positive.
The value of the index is 0.6 angstrom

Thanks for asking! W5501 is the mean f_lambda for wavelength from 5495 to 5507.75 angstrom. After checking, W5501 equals 142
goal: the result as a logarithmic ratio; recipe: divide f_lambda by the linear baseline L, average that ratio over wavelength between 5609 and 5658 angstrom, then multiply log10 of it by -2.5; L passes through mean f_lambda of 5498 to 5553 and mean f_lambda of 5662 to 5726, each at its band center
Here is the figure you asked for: 0.02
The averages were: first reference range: 141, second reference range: 136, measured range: 135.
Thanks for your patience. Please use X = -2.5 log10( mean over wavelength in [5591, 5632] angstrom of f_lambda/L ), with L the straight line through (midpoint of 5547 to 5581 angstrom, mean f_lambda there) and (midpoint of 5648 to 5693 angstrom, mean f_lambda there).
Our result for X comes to 0.023 mag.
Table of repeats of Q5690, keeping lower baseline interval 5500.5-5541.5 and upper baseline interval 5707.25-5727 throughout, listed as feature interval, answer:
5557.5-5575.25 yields -0.8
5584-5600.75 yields -0.3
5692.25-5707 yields -1.5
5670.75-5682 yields -0.7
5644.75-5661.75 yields -0.2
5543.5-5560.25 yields -1.2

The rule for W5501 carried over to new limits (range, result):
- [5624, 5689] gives 135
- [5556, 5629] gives 139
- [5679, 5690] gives 140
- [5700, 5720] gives 132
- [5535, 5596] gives 142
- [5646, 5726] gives 135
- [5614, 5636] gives 135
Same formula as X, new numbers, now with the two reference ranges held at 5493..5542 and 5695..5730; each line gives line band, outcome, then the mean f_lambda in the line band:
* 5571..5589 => -0.02 mag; 140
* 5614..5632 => 0.01 mag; 135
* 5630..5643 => 0.01 mag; 134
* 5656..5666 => 0.02 mag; 132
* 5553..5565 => -0.06 mag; 146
